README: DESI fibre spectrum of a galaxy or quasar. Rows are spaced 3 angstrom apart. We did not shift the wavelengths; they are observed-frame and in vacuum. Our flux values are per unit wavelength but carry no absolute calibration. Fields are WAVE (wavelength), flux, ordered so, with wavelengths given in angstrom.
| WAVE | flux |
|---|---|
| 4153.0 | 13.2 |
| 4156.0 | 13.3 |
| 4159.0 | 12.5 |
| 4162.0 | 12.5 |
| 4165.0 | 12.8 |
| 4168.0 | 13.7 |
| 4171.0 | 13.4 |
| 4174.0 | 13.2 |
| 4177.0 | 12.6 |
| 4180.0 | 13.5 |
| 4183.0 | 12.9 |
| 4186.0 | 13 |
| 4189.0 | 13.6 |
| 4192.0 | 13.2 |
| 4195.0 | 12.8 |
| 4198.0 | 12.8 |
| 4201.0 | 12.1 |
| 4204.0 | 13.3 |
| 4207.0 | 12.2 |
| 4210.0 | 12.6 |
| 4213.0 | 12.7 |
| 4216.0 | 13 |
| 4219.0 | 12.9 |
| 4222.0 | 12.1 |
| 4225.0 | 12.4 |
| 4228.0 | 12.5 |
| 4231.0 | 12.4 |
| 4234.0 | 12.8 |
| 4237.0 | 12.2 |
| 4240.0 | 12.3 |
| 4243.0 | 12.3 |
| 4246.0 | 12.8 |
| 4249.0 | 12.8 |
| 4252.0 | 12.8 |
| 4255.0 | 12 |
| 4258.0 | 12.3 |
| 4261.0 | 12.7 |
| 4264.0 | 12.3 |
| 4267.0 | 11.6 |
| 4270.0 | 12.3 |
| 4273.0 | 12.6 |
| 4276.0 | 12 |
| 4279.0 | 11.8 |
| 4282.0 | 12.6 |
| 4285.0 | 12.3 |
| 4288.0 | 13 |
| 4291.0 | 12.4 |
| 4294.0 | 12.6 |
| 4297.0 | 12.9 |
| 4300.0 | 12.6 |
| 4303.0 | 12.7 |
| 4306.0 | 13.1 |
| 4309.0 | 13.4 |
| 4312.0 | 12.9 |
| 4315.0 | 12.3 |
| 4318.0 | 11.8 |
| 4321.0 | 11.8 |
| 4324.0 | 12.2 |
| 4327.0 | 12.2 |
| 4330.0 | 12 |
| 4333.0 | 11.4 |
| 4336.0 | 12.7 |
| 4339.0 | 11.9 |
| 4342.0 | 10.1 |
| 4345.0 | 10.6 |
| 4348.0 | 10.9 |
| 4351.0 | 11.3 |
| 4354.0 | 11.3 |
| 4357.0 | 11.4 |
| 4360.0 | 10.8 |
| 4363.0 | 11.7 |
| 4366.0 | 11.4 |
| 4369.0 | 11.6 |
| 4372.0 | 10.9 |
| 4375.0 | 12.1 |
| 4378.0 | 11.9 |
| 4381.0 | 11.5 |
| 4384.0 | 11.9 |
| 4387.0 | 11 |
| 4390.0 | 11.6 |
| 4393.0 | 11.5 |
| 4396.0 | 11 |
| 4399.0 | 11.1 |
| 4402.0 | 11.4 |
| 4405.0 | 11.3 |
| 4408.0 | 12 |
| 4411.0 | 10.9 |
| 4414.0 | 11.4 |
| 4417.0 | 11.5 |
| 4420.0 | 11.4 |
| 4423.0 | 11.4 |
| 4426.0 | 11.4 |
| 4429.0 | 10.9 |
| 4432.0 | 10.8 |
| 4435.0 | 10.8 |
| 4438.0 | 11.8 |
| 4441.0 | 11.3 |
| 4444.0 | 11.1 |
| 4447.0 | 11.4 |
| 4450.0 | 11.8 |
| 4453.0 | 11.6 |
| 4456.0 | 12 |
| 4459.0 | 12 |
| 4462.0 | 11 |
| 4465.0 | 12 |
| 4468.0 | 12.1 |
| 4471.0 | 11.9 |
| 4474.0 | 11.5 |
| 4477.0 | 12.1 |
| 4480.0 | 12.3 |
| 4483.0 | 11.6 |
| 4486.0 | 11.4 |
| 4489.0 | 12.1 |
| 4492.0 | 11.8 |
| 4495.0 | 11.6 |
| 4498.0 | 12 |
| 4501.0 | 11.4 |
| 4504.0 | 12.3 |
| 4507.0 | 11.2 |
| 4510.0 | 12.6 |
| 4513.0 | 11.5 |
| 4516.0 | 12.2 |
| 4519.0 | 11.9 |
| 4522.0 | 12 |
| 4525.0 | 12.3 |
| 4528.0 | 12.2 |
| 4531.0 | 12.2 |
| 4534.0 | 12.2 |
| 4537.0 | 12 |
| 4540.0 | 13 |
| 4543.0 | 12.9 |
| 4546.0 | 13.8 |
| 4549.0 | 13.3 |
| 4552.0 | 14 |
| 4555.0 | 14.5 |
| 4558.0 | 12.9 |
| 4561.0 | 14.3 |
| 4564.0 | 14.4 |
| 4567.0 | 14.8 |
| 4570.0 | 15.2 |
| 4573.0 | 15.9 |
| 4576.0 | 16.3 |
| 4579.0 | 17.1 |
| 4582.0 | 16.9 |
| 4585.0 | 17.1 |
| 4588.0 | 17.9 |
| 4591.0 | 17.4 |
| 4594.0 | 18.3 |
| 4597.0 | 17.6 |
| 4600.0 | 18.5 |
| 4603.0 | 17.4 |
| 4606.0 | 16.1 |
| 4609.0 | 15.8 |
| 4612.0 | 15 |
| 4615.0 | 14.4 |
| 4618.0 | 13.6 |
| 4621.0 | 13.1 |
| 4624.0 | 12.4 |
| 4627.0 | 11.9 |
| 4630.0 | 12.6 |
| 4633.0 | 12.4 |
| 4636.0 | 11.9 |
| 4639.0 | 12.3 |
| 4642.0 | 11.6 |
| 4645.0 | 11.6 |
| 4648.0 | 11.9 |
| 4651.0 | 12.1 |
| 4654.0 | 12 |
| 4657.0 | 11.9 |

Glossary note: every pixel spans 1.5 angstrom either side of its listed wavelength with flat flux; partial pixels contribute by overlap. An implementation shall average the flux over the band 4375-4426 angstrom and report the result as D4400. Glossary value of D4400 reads 11.4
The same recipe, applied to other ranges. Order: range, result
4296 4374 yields 11.8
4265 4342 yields 12.3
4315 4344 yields 11.8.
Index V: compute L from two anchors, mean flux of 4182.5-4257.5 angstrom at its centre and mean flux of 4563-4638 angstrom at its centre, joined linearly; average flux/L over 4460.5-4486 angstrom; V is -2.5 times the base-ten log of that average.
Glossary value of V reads 0.221 mag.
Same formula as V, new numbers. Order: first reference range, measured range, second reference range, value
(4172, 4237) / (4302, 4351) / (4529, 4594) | 0.13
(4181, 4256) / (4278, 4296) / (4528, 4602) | 0.06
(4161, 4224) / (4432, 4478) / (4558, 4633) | 0.25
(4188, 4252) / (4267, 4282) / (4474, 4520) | 0.03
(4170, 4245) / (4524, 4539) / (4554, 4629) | 0.23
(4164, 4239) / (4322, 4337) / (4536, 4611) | 0.14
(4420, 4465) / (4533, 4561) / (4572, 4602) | 0.18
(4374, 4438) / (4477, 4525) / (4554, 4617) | 0.17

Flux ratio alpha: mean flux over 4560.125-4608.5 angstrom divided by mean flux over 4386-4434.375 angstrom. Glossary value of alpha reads 1.5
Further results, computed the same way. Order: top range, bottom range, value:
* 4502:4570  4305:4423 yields 1.11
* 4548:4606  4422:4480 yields 1.39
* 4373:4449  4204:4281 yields 0.91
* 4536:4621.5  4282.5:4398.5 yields 1.29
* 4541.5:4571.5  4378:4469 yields 1.23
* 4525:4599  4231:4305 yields 1.19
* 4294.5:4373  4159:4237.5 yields 0.93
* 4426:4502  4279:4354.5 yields 0.96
